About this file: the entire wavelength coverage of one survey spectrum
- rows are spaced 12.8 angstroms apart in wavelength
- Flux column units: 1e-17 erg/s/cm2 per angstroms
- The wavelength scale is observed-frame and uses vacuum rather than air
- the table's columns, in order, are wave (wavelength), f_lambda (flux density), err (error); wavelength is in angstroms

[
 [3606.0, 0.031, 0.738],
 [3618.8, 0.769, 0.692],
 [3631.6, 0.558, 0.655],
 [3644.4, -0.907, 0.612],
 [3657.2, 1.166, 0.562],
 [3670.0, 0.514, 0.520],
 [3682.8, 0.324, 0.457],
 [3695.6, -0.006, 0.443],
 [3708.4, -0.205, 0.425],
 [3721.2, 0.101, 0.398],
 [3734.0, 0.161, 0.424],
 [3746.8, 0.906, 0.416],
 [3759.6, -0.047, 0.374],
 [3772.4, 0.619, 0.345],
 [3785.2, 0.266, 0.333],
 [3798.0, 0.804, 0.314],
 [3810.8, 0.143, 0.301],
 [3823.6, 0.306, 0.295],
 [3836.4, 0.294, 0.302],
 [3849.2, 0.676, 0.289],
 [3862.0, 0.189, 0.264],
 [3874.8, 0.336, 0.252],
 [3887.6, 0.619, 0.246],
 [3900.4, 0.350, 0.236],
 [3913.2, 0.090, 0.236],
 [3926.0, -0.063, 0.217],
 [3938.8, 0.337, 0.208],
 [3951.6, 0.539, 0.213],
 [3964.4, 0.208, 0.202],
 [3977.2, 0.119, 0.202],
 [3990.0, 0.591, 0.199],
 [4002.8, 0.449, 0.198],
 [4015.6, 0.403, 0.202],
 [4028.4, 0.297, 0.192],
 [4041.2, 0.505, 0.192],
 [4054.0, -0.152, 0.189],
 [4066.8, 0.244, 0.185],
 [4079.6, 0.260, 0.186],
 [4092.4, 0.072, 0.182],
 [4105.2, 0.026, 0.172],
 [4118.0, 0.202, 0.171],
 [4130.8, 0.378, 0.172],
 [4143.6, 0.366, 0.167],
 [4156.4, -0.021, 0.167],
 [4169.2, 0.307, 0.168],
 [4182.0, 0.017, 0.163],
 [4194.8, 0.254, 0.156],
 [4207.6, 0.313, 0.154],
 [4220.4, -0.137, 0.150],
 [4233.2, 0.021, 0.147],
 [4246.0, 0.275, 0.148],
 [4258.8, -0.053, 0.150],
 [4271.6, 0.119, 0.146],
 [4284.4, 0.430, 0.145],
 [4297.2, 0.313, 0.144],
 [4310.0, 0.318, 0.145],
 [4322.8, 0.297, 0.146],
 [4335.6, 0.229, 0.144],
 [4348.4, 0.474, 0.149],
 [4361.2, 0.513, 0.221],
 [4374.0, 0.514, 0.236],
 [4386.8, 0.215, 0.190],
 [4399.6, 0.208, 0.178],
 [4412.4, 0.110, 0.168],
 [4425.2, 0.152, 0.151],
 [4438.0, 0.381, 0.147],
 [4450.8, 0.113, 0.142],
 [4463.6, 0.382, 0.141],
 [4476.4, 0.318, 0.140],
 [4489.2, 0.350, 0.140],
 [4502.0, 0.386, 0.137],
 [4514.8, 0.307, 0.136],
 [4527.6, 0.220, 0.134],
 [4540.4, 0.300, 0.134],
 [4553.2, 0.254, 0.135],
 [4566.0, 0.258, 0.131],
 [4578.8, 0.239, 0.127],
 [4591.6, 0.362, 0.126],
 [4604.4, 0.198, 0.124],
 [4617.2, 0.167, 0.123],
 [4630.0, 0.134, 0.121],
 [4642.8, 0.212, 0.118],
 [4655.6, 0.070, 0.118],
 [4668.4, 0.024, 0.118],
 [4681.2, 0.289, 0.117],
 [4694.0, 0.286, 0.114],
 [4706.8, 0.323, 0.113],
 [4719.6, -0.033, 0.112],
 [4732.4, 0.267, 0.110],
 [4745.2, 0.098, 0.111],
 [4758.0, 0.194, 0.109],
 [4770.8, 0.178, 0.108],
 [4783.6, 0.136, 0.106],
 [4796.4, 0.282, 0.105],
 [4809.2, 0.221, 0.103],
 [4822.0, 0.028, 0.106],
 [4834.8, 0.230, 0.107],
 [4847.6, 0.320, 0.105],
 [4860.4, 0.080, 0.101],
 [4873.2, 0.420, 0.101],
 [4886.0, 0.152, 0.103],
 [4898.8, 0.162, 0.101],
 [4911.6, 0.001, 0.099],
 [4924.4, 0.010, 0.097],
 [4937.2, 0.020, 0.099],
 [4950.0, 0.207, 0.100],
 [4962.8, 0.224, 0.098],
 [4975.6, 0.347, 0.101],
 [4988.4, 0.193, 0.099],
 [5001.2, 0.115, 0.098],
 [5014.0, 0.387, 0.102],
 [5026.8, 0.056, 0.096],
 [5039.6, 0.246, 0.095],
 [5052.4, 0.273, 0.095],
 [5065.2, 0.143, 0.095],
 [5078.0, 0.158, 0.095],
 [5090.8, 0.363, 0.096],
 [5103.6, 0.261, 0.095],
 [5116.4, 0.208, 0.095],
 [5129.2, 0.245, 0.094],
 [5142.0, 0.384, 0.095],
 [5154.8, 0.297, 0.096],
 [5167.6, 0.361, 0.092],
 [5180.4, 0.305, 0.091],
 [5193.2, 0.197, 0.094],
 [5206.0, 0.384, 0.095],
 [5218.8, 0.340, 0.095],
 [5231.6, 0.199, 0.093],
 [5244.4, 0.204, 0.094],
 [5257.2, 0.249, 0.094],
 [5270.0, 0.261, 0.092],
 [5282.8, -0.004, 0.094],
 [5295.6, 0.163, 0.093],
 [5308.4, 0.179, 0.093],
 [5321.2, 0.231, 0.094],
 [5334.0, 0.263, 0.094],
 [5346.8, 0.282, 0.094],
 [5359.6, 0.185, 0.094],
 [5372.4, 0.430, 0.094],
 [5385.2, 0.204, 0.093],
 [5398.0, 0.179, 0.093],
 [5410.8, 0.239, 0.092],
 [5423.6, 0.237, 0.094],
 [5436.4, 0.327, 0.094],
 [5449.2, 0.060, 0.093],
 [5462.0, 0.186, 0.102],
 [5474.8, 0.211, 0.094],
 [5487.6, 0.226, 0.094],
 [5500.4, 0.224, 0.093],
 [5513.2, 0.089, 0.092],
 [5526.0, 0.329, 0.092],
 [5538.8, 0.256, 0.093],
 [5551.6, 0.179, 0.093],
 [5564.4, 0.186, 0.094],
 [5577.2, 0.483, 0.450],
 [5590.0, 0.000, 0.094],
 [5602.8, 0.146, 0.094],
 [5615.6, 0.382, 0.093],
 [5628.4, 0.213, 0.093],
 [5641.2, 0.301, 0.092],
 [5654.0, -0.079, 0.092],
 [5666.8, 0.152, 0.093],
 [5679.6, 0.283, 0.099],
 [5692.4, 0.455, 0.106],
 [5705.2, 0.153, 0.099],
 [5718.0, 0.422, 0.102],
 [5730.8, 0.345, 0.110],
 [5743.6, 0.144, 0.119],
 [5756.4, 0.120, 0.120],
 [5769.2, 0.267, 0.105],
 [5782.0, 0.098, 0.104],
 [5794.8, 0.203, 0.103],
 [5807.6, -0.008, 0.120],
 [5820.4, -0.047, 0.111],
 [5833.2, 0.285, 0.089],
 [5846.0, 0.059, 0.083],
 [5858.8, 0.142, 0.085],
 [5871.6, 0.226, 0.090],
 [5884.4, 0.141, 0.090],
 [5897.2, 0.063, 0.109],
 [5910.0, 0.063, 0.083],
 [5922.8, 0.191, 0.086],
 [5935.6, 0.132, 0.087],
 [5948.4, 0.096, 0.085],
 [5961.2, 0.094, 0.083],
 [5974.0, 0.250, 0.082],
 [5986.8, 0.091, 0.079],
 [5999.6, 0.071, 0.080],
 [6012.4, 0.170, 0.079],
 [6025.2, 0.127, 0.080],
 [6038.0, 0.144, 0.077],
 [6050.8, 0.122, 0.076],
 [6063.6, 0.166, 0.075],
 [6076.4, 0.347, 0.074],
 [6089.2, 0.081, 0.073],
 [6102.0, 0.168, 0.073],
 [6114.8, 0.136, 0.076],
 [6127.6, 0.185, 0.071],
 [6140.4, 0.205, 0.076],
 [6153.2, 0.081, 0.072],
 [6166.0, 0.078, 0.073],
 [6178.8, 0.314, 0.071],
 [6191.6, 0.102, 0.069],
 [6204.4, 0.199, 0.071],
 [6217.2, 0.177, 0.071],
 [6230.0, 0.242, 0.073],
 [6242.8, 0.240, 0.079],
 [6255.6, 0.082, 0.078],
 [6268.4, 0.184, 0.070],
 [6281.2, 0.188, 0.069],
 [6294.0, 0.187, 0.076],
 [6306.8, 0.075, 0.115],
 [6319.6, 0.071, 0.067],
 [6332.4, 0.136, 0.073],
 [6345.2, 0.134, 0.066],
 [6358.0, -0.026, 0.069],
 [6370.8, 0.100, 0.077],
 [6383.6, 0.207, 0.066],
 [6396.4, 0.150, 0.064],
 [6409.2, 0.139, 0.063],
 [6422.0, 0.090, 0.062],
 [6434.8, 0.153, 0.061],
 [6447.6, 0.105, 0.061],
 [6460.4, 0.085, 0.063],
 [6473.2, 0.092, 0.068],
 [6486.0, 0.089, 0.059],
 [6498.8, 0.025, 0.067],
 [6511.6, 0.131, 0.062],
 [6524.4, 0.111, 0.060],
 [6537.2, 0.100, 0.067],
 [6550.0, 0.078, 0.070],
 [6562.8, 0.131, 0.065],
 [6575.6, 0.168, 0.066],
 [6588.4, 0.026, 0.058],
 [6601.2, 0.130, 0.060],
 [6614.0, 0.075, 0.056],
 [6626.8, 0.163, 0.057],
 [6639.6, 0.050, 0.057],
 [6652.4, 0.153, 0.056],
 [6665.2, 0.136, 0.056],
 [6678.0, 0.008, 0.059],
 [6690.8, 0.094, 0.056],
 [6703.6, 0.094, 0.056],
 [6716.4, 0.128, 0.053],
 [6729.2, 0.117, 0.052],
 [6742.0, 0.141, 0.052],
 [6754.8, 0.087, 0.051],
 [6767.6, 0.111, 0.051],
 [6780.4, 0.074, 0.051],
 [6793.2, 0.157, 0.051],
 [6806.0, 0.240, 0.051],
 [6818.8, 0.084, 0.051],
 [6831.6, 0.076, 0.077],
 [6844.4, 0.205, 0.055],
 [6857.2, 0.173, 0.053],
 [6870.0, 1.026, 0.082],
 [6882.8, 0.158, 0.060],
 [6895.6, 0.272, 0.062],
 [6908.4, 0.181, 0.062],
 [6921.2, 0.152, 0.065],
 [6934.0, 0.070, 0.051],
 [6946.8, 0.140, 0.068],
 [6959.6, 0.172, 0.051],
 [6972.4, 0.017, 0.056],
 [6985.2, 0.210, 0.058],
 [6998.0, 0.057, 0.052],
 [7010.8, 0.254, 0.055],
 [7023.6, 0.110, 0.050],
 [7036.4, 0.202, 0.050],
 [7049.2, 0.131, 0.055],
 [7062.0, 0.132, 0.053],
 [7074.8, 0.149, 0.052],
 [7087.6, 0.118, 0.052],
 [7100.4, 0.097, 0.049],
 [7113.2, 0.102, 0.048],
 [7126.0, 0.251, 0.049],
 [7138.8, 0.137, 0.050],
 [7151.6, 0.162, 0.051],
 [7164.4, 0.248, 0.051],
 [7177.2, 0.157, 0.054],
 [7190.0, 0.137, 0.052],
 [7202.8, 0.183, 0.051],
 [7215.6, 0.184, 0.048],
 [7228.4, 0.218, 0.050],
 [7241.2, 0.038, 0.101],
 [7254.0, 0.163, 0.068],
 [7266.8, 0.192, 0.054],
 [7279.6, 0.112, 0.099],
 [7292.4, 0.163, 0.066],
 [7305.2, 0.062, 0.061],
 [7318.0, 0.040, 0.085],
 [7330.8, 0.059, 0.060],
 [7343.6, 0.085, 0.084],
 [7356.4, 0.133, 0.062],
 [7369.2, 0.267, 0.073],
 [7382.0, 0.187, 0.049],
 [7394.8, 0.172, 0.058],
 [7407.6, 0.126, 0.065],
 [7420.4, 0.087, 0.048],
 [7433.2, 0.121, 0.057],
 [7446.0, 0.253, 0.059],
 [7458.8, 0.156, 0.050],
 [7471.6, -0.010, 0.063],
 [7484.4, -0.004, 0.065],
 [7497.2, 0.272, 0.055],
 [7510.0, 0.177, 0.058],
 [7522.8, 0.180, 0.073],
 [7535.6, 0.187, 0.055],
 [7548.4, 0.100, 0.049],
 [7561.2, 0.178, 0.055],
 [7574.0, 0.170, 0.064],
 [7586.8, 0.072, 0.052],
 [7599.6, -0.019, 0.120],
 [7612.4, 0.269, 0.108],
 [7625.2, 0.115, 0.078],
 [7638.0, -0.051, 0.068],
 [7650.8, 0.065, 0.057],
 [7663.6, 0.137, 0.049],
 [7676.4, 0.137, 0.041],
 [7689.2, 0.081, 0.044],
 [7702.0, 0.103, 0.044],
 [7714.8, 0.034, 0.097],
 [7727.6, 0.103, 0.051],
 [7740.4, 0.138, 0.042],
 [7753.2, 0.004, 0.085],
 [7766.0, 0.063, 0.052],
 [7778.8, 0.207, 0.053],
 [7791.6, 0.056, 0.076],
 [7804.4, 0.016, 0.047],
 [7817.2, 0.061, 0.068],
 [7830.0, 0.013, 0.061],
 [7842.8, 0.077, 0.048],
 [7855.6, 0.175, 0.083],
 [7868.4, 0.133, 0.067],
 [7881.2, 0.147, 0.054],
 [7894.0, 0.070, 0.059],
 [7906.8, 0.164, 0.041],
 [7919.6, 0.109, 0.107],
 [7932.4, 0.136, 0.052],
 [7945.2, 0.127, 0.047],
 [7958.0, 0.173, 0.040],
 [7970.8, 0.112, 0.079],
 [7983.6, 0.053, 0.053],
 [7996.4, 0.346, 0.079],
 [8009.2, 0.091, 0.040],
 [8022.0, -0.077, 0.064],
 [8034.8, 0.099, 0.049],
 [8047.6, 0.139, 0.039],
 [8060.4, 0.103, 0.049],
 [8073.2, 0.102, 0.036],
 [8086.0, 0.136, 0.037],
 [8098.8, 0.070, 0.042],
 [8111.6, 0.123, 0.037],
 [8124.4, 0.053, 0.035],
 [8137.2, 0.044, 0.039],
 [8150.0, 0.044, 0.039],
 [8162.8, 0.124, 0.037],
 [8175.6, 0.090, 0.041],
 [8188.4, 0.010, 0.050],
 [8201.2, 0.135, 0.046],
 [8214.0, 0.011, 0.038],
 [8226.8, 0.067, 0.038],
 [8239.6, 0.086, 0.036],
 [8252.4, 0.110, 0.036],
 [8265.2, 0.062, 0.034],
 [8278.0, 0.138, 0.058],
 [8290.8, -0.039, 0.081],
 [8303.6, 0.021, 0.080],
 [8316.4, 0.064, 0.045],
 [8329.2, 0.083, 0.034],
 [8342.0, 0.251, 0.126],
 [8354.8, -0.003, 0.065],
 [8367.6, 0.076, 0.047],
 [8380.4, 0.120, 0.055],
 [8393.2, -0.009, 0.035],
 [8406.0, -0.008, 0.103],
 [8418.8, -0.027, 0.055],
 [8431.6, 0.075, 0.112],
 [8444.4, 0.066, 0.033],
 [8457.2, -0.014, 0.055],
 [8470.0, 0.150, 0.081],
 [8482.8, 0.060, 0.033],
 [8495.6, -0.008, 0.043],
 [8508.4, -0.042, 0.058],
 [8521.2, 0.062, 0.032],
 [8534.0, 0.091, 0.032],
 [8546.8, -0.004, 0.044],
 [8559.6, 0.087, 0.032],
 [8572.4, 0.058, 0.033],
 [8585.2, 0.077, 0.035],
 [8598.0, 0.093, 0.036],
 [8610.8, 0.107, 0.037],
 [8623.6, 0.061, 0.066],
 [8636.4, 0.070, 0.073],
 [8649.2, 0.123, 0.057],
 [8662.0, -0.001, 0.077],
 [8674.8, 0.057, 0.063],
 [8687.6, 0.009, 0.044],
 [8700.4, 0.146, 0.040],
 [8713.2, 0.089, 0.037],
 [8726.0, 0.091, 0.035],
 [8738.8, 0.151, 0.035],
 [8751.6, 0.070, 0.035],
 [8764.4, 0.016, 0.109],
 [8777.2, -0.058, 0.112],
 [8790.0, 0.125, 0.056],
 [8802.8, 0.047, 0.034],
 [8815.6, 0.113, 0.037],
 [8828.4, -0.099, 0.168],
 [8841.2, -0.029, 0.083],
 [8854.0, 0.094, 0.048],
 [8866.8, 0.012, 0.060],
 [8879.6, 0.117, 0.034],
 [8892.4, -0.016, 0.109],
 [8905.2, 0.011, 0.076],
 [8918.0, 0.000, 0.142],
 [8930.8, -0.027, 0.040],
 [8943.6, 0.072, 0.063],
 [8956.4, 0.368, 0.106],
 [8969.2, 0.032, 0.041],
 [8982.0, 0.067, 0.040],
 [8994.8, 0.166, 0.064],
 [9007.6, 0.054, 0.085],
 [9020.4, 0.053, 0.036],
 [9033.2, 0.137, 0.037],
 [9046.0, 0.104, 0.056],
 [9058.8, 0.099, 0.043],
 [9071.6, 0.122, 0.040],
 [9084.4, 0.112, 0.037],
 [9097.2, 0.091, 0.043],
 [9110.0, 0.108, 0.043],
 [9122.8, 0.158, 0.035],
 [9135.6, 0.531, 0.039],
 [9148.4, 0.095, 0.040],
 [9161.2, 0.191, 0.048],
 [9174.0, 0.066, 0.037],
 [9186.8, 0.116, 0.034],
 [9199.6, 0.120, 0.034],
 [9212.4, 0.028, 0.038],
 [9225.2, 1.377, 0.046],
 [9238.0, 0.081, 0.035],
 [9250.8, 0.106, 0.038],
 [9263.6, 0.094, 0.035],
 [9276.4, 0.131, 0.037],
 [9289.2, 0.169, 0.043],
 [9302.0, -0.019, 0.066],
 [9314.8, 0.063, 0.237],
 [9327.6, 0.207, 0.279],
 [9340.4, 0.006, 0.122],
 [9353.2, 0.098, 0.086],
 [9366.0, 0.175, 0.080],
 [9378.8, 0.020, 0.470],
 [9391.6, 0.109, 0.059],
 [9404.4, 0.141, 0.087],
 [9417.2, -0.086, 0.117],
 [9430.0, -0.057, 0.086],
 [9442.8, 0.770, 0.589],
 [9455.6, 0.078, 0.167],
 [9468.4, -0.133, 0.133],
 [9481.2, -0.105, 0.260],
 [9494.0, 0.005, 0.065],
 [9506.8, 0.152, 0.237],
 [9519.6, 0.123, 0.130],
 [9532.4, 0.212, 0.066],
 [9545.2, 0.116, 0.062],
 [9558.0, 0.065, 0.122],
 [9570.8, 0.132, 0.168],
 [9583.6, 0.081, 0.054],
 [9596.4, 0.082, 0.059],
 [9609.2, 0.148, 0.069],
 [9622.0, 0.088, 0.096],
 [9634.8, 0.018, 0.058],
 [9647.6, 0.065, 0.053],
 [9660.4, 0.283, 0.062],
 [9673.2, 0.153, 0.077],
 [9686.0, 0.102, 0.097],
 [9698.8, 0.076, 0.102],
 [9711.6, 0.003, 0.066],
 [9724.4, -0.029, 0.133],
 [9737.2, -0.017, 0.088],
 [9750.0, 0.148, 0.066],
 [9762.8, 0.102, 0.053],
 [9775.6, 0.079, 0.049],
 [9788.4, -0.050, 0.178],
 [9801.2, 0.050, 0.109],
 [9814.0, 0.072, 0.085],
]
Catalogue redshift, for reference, 0.84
